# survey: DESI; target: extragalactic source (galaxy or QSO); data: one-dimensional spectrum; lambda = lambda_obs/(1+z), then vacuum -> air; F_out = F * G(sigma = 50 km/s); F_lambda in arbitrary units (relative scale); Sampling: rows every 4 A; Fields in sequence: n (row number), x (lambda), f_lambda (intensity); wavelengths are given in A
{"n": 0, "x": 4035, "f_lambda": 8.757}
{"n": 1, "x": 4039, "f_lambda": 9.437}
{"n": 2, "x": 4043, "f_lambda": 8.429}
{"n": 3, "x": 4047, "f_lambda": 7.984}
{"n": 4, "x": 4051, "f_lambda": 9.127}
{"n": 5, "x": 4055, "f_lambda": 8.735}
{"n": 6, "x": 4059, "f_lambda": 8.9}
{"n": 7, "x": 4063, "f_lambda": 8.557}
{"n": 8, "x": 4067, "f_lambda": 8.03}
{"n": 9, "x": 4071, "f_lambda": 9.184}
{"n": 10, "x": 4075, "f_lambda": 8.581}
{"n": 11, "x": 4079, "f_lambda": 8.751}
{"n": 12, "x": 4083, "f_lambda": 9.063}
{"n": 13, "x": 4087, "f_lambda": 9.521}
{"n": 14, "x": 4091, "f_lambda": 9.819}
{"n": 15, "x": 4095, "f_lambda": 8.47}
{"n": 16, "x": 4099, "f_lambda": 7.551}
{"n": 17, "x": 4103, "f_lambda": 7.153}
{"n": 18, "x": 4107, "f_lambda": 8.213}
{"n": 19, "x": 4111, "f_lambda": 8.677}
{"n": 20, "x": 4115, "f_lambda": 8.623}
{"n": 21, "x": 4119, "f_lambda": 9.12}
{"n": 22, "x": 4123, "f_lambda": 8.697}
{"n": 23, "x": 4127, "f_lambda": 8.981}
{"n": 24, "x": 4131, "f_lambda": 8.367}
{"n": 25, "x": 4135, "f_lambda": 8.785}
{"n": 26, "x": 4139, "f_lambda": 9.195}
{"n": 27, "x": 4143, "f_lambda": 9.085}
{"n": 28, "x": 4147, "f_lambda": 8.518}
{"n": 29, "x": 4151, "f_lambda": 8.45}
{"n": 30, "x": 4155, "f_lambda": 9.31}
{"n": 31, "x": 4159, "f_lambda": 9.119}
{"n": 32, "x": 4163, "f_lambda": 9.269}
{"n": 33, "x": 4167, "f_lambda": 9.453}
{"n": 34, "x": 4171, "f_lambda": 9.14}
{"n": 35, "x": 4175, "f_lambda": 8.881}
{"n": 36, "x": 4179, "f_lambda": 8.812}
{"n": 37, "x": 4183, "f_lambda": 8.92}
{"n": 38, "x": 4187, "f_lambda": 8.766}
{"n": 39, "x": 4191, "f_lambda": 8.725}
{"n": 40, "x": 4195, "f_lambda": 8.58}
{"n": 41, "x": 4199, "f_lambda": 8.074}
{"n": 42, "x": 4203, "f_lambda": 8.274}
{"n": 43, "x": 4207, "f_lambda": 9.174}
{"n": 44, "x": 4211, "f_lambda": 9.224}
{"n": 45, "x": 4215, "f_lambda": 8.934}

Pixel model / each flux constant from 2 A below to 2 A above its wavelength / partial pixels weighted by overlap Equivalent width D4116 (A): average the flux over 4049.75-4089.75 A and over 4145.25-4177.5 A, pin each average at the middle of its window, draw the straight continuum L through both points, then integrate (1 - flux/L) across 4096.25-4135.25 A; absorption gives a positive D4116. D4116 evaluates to 2.35 A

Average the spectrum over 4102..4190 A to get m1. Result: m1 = 8.81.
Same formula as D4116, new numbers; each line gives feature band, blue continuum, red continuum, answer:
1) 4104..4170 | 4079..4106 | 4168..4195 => -0.8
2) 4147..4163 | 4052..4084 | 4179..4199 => -0.5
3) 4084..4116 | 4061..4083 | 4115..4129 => 1.0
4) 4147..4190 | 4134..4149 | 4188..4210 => -1.1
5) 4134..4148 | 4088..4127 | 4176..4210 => -0.5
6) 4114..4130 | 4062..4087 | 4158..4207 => -0.1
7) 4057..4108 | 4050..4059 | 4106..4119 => 0.9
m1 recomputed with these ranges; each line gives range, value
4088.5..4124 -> 8.49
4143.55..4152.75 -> 8.58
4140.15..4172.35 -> 9.05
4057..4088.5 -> 8.81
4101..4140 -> 8.57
